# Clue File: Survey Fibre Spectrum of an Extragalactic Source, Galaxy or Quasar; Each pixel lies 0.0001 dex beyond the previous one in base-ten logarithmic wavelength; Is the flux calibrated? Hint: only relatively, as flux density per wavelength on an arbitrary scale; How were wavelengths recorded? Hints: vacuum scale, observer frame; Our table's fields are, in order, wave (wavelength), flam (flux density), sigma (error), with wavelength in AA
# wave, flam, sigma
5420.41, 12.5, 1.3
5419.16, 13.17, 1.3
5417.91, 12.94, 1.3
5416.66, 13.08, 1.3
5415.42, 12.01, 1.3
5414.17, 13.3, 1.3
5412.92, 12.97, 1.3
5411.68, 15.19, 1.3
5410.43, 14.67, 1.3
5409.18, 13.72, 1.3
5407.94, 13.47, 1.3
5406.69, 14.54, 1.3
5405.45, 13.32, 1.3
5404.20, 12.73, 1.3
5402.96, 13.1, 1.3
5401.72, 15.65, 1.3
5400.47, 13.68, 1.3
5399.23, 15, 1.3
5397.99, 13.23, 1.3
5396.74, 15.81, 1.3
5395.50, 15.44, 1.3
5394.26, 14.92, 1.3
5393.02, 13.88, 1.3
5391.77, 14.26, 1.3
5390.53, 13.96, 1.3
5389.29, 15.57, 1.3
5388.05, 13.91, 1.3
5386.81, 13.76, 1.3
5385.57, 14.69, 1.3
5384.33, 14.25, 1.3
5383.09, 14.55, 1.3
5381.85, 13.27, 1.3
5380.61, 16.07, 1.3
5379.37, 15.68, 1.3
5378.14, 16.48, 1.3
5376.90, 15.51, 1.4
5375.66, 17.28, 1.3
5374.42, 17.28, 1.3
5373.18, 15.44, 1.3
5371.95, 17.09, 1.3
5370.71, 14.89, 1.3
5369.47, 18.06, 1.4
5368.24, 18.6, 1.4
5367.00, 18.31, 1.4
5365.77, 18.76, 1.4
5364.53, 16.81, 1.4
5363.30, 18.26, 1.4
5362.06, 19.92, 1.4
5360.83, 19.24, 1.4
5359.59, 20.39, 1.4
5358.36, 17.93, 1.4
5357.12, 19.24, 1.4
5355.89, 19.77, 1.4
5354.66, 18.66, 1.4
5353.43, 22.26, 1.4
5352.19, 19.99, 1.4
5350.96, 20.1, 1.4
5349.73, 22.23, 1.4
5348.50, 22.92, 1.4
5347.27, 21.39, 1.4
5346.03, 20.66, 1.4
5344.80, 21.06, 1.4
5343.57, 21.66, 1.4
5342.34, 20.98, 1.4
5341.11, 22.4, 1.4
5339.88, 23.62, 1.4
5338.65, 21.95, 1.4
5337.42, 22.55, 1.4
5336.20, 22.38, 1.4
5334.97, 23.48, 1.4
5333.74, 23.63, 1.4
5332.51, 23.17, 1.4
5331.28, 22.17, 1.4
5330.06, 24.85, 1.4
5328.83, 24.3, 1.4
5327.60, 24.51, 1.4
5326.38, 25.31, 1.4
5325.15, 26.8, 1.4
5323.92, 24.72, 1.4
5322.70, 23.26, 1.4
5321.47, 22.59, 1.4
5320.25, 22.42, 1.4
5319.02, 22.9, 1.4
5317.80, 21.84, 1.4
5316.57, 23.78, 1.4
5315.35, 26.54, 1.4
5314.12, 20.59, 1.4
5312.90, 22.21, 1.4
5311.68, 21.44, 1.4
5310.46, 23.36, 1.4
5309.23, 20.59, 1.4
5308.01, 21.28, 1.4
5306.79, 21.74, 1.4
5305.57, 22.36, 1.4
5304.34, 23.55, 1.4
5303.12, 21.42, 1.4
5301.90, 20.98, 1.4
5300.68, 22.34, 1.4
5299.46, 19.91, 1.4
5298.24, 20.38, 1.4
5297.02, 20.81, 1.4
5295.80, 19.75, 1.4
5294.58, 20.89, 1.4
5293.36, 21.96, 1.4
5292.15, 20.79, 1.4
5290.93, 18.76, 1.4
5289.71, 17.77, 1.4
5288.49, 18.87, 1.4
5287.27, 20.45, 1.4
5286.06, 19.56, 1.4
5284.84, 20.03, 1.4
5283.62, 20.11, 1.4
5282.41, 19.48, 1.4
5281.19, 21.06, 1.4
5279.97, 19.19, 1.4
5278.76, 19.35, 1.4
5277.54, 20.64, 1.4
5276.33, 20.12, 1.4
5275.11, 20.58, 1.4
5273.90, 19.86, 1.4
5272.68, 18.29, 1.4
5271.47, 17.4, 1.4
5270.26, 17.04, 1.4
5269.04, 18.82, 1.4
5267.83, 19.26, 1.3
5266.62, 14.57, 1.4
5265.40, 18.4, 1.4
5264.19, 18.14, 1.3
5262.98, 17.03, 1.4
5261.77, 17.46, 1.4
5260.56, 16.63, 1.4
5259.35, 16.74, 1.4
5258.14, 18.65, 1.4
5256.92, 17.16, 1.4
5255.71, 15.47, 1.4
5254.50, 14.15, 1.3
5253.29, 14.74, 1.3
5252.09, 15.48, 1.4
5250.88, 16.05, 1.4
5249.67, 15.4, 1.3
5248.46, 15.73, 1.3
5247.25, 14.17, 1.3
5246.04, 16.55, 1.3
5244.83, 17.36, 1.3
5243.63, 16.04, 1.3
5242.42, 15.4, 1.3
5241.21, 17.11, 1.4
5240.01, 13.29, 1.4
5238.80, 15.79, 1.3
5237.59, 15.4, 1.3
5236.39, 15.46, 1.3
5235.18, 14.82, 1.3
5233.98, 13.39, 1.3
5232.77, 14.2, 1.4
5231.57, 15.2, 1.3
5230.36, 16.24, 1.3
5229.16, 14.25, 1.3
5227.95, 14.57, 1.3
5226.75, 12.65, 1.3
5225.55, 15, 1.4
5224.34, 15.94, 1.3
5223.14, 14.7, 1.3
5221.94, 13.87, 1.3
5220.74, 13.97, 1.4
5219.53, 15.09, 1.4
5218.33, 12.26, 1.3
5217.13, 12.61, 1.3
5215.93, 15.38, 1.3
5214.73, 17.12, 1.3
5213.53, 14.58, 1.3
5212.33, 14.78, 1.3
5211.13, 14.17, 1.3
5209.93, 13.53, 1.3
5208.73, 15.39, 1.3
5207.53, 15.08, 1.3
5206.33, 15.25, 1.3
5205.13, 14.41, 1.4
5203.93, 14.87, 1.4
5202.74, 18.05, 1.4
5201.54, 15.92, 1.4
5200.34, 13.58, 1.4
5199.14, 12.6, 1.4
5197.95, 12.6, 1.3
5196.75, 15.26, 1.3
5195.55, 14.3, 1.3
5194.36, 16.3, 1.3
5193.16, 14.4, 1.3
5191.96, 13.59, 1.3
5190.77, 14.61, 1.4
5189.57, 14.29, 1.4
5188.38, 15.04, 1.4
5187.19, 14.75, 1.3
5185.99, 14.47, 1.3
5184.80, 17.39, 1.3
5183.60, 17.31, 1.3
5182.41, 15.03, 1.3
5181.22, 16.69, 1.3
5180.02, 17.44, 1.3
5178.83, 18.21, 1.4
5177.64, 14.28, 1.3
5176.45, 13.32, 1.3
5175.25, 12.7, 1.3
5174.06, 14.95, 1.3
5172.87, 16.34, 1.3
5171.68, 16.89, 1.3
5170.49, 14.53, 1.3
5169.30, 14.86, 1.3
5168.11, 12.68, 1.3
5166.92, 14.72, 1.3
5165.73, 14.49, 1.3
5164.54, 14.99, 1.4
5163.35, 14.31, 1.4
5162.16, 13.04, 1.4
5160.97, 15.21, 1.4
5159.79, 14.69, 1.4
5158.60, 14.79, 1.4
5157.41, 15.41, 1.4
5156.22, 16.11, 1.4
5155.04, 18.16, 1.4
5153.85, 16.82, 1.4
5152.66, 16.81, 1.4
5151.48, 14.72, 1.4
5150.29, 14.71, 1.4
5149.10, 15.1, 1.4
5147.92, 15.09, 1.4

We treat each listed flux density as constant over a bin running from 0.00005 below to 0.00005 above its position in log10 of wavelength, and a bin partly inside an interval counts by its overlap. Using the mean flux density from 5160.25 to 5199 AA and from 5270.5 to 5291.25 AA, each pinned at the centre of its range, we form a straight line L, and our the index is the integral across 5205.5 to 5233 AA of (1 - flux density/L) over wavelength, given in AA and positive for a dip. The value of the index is 3.5 AA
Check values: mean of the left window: 14.9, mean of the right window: 19.5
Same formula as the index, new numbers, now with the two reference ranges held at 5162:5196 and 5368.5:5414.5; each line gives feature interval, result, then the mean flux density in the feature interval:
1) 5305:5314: -4.16 AA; 21.8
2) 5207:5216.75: 0.05 AA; 15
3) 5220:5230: 0.39 AA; 14.4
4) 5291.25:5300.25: -3.43 AA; 20.6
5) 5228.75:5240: 0.07 AA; 14.9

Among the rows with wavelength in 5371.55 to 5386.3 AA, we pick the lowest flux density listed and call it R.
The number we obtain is 13.27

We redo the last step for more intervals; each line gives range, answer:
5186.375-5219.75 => 12.26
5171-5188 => 12.7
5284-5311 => 17.77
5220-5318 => 12.65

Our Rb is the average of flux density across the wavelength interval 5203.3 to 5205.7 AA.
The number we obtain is 14.7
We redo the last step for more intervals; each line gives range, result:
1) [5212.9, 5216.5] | 15.7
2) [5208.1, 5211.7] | 14.4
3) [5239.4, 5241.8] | 15.2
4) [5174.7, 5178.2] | 13.4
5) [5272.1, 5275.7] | 19.6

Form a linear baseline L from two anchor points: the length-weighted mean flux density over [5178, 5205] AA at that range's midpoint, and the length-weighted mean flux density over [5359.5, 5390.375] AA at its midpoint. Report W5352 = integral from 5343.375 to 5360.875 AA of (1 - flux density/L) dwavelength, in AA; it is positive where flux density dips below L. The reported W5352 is -4.5 AA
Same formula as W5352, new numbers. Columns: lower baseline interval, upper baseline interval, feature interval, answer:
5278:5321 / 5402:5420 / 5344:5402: -3.6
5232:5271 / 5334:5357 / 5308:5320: -1.7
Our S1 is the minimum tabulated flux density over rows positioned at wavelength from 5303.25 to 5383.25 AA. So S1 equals 13.27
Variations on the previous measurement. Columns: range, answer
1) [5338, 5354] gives 19.99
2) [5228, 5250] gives 13.29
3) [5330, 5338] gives 22.17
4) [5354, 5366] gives 16.81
